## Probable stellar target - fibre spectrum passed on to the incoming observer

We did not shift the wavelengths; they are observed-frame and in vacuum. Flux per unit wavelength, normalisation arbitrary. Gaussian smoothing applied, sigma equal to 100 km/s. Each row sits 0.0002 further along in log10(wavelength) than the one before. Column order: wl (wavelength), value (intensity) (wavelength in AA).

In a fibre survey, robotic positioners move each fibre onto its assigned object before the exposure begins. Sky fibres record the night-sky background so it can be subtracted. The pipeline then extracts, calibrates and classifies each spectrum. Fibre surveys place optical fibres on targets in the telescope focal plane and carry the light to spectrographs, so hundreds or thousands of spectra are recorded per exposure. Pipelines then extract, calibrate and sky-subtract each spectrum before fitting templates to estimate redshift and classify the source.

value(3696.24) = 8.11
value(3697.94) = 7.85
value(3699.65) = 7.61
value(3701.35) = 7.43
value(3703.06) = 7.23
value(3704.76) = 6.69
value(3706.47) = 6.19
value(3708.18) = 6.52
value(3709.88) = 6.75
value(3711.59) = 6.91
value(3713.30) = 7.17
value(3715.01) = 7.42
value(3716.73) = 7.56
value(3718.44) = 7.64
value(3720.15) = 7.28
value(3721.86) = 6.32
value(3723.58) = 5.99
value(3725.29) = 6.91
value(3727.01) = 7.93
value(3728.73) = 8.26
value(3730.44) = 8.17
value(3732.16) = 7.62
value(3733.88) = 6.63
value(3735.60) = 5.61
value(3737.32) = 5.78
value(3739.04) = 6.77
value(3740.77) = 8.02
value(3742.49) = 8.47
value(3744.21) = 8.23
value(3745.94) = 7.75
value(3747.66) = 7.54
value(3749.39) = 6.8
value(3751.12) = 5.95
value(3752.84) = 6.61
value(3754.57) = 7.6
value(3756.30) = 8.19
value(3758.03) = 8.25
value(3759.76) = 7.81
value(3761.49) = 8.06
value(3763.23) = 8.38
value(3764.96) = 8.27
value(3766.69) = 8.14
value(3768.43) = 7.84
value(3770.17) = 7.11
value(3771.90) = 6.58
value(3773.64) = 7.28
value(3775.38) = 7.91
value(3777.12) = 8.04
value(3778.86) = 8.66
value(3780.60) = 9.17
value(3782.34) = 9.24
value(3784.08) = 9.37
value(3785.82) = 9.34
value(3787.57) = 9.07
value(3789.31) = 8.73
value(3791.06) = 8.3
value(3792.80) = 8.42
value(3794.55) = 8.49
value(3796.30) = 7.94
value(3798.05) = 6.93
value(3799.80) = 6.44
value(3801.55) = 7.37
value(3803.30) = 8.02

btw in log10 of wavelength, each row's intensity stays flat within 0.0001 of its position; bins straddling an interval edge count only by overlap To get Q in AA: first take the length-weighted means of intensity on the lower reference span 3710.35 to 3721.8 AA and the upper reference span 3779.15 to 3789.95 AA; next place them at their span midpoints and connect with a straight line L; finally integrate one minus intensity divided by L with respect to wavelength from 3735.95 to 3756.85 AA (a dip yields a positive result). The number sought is 2.1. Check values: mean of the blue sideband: 7.24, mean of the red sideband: 9.14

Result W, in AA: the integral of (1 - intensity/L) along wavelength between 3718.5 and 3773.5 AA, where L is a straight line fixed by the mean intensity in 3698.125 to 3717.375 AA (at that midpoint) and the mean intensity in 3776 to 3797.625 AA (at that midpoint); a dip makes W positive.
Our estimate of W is 3.20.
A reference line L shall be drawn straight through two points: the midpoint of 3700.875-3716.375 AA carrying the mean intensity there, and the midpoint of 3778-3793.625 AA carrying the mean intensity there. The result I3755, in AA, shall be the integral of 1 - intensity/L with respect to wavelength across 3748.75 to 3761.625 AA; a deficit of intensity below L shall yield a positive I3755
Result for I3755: 1.2 AA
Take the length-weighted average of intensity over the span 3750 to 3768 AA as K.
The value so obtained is 7.72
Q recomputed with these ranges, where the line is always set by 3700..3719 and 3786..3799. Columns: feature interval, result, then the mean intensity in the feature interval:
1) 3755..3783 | -0.3 AA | 8.04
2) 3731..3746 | 0.6 AA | 7.2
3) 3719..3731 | 0.1 AA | 7.26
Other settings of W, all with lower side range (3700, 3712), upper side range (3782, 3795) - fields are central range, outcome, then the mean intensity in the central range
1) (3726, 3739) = 0.6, 7.12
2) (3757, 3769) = 0.2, 8.11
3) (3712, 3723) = -0.1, 7.18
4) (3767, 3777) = 1.2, 7.43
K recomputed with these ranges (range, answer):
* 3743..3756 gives 7.29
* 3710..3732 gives 7.29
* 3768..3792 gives 8.34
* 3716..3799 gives 7.73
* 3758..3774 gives 7.76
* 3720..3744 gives 7.15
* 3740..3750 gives 7.83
